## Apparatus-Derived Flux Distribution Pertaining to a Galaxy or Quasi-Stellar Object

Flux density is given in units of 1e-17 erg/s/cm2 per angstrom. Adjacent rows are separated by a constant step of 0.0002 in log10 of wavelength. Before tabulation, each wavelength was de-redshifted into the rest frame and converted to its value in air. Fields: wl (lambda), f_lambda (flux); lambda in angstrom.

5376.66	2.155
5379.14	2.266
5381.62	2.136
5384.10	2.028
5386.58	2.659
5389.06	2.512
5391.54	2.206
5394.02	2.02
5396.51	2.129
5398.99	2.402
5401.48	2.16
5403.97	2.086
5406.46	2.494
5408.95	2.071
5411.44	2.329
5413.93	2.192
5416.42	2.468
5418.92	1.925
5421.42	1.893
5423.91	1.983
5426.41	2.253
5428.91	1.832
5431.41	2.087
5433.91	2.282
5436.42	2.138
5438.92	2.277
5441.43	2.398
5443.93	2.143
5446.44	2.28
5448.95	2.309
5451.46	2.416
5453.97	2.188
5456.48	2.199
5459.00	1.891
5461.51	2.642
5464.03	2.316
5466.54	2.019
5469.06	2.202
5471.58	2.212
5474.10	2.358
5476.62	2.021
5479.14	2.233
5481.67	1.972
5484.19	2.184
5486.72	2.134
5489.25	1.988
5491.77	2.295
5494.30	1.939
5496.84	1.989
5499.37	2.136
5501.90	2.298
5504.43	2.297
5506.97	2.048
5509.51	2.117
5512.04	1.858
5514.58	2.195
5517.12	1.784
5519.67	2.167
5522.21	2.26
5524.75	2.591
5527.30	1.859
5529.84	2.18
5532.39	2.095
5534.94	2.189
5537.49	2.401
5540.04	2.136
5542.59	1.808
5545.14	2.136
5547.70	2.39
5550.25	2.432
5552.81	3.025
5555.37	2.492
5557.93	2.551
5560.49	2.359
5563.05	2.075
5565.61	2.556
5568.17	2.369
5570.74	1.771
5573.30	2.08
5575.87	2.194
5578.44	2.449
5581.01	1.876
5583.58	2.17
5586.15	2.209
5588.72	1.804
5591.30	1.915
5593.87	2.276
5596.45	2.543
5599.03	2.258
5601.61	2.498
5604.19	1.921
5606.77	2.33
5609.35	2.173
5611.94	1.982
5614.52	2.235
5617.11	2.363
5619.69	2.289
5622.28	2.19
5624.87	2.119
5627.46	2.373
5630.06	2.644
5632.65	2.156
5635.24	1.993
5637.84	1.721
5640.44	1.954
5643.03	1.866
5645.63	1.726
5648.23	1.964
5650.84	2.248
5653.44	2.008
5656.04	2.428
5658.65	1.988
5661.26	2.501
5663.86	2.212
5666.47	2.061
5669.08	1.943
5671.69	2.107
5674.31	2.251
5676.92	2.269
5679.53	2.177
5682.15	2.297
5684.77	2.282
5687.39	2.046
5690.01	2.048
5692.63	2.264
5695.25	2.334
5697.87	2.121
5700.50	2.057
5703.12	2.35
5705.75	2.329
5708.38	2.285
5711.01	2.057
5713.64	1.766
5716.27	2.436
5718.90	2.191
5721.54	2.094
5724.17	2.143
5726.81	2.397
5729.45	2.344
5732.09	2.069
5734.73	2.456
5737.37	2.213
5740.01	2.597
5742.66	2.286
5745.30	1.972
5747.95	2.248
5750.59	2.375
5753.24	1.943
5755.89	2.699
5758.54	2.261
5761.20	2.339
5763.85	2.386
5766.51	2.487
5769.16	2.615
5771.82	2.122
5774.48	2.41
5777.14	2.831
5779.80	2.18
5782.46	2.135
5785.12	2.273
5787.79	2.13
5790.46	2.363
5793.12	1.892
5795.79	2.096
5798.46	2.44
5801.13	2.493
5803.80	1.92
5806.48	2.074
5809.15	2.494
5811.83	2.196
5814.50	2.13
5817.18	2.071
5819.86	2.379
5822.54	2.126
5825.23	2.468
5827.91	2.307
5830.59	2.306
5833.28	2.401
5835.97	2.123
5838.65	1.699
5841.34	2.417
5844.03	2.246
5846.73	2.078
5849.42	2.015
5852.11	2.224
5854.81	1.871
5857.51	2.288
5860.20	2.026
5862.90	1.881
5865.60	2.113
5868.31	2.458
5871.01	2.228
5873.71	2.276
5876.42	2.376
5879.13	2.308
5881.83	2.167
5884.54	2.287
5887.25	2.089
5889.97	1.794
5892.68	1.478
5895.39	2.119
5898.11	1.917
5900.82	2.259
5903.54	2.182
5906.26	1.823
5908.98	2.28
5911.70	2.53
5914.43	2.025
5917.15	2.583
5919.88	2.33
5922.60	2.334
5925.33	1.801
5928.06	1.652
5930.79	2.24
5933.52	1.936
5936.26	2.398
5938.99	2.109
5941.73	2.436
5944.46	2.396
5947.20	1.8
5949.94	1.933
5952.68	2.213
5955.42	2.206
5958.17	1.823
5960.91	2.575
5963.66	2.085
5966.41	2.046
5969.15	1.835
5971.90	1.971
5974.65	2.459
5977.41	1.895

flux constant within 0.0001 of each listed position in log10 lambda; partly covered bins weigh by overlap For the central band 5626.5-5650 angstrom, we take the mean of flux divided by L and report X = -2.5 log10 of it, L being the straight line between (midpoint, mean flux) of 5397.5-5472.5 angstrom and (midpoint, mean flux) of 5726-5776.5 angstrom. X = 0.123 mag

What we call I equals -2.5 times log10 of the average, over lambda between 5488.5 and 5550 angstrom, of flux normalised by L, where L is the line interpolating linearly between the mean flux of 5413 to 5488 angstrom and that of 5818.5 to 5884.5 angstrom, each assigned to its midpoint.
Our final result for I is 0.02 mag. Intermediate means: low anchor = 2.18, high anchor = 2.2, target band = 2.14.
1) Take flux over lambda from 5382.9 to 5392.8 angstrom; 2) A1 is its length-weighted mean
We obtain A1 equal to 2.35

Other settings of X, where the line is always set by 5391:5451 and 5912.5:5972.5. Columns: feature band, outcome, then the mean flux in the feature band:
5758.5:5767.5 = -0.110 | 2.38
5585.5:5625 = -0.016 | 2.2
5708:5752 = -0.039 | 2.23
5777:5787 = -0.068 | 2.29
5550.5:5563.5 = -0.163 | 2.52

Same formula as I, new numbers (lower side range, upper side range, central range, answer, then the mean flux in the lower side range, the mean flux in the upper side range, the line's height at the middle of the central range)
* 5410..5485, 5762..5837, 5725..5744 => -0.032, 2.19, 2.28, 2.26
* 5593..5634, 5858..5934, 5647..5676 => 0.044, 2.27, 2.13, 2.25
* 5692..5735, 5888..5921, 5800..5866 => -0.014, 2.21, 2.11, 2.15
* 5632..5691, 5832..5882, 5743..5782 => -0.101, 2.1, 2.17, 2.13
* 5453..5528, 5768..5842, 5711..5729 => 0.026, 2.15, 2.25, 2.22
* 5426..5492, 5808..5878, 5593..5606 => -0.051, 2.19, 2.2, 2.2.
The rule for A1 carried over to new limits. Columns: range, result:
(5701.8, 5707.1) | 2.34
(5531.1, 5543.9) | 2.13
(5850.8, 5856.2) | 2.05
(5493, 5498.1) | 1.96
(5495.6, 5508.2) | 2.16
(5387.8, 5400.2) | 2.26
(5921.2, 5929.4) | 1.93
